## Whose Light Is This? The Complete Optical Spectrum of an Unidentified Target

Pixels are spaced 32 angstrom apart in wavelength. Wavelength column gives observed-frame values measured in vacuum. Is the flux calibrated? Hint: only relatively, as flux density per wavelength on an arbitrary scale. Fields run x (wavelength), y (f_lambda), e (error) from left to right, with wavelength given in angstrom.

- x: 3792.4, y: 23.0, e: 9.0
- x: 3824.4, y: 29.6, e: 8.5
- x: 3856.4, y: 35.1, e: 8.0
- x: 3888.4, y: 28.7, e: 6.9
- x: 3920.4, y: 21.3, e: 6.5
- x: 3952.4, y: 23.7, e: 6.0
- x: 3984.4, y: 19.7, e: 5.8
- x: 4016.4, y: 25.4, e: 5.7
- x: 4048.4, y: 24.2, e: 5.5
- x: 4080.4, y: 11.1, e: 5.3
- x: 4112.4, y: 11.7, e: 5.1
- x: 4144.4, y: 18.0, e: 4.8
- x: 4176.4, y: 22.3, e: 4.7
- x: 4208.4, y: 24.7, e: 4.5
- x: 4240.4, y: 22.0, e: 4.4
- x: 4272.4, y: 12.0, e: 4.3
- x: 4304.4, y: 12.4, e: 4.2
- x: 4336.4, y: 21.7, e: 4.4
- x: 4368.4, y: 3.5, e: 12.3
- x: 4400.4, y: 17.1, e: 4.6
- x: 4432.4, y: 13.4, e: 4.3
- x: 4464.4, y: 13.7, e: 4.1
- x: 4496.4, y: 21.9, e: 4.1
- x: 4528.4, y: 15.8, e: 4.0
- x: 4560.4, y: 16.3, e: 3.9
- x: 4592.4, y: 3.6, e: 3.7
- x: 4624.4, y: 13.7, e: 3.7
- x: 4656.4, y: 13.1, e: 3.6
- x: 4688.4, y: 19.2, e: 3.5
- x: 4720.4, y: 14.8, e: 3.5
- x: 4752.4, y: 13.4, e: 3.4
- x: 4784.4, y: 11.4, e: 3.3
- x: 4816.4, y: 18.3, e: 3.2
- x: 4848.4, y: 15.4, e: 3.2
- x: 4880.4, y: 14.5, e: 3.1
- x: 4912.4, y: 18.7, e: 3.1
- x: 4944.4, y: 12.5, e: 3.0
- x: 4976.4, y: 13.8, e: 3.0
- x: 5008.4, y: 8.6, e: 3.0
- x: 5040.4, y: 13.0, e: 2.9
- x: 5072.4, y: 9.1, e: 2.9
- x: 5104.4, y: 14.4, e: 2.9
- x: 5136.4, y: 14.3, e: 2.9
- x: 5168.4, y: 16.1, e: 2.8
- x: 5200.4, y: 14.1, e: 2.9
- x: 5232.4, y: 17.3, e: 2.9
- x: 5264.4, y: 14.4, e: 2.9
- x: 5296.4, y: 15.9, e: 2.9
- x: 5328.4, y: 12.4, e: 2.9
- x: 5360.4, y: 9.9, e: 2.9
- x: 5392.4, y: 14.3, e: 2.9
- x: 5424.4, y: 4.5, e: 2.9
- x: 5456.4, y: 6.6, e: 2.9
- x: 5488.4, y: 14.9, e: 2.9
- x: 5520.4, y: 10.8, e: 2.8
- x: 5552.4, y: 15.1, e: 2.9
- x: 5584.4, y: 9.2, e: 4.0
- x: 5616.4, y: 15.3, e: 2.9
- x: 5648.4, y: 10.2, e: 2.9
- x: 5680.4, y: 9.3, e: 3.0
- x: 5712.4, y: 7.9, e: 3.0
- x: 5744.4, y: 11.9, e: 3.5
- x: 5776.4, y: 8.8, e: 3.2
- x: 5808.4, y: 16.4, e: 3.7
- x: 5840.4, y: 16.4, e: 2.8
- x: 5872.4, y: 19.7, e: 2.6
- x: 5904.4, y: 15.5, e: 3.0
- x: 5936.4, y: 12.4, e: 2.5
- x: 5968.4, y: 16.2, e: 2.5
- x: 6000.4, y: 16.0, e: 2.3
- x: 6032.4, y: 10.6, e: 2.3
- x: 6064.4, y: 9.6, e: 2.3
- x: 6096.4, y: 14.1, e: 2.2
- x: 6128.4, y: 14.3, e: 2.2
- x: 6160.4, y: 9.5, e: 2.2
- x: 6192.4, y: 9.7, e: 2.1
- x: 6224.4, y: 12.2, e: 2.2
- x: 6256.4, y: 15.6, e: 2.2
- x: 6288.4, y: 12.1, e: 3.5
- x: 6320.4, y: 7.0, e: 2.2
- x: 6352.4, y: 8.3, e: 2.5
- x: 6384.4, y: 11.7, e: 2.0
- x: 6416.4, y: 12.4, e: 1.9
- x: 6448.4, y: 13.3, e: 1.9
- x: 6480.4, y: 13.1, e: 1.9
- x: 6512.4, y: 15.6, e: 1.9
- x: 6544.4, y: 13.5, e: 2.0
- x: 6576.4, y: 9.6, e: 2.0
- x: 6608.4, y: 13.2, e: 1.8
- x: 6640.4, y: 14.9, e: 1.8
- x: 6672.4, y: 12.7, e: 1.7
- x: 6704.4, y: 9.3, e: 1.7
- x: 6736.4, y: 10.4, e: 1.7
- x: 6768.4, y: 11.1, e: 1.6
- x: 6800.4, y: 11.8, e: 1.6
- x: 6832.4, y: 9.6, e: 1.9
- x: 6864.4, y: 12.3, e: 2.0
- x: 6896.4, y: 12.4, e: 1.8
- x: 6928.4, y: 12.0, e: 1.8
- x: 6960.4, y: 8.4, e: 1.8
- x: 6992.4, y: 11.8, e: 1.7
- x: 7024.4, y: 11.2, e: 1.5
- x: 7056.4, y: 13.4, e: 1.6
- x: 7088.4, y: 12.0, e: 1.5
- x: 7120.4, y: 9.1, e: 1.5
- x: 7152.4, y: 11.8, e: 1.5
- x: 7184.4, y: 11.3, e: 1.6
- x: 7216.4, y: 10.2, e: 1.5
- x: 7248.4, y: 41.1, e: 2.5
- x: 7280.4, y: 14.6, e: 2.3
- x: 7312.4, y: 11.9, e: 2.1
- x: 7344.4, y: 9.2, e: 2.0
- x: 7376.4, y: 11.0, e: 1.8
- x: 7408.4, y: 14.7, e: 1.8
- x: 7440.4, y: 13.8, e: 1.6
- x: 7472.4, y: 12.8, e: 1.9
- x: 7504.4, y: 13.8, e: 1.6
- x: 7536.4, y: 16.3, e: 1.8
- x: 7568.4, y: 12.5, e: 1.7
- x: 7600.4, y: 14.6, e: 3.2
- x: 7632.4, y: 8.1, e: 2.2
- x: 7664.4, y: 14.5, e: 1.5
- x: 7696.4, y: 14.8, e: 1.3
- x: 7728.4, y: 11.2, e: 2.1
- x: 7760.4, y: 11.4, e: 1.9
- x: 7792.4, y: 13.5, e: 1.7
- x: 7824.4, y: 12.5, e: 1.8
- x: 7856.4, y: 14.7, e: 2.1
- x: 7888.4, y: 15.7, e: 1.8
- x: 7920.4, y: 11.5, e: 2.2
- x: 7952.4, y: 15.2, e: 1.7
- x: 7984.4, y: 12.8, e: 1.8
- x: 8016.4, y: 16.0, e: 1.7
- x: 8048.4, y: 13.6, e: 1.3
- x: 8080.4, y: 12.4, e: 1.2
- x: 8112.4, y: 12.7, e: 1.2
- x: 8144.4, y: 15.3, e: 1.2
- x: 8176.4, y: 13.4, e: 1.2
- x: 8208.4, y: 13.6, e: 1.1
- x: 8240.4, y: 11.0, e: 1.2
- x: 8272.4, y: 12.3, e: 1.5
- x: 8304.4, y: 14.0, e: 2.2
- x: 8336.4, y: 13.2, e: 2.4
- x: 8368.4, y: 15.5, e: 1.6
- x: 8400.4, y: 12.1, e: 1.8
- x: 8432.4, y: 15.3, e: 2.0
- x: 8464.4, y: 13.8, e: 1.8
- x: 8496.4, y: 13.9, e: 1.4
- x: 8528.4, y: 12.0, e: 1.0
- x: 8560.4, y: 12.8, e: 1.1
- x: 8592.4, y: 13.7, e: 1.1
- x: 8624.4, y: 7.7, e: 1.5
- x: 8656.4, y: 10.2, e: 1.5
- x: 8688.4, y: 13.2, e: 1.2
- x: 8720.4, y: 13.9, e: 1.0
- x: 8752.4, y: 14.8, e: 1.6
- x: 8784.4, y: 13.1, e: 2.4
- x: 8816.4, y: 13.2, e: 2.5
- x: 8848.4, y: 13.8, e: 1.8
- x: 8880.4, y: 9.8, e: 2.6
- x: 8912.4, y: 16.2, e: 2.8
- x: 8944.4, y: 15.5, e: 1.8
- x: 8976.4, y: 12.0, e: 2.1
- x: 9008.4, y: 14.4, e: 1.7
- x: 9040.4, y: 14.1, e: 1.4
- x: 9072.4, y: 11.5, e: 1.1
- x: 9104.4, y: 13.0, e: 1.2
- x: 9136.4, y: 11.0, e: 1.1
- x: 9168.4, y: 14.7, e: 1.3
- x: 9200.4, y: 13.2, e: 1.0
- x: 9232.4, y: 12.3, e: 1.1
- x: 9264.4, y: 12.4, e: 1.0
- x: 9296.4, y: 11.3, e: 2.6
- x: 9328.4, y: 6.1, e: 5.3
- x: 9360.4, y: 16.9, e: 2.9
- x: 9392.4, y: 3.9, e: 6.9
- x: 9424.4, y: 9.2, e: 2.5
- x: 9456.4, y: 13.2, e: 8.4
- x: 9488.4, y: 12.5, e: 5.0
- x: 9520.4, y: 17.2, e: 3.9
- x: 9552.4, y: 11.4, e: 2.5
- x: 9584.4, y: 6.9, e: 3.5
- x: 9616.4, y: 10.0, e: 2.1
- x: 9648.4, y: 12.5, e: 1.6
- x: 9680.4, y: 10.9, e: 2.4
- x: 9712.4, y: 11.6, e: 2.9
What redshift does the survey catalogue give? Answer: 0.95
